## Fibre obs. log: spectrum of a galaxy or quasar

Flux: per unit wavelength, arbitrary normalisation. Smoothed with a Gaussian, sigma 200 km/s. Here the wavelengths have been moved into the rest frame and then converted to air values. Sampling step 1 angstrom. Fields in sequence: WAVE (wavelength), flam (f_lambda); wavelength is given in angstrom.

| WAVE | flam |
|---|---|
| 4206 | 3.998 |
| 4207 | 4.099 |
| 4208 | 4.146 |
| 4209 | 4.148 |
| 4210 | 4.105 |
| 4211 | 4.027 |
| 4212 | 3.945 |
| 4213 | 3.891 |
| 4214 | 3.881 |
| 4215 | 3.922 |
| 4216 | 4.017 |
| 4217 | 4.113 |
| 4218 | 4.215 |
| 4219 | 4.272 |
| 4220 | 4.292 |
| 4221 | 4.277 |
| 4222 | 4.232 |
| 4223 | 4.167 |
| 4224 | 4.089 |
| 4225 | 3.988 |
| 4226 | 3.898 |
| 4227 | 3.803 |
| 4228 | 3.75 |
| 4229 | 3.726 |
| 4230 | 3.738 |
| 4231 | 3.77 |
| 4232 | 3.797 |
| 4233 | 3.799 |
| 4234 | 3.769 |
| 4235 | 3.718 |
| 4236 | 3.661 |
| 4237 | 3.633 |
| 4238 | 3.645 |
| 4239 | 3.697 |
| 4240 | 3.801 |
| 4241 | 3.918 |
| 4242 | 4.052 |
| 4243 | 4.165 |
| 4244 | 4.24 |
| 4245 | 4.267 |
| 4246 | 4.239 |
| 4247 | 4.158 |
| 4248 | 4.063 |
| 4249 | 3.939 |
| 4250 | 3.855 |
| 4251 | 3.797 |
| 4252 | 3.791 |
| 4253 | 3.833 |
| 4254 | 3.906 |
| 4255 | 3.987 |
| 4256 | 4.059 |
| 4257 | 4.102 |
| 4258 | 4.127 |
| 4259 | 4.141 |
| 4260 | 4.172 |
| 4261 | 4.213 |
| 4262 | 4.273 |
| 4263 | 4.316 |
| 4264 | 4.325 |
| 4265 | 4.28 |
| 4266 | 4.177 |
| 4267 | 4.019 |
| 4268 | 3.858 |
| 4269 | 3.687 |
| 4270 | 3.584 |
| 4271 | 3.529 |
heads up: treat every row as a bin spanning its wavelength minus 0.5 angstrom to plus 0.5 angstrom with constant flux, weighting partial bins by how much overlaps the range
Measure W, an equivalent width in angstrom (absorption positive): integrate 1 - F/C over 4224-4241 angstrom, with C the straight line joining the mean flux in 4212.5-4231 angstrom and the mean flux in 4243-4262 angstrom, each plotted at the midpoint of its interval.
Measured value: 1.1 angstrom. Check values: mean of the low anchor 4.01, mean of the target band 3.78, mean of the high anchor 4.06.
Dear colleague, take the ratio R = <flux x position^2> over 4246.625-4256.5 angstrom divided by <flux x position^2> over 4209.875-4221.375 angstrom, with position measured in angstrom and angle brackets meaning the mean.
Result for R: 0.98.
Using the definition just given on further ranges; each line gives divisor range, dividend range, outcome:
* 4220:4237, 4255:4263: 1.08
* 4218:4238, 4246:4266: 1.06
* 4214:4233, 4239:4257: 1.01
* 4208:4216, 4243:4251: 1.04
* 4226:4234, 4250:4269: 1.09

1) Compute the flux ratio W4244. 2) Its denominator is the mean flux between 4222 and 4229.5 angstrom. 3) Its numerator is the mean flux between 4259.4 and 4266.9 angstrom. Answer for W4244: 1.1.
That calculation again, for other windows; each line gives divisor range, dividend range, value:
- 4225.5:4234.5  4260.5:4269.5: 1.09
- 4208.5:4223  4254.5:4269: 1.01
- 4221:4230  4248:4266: 1.03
